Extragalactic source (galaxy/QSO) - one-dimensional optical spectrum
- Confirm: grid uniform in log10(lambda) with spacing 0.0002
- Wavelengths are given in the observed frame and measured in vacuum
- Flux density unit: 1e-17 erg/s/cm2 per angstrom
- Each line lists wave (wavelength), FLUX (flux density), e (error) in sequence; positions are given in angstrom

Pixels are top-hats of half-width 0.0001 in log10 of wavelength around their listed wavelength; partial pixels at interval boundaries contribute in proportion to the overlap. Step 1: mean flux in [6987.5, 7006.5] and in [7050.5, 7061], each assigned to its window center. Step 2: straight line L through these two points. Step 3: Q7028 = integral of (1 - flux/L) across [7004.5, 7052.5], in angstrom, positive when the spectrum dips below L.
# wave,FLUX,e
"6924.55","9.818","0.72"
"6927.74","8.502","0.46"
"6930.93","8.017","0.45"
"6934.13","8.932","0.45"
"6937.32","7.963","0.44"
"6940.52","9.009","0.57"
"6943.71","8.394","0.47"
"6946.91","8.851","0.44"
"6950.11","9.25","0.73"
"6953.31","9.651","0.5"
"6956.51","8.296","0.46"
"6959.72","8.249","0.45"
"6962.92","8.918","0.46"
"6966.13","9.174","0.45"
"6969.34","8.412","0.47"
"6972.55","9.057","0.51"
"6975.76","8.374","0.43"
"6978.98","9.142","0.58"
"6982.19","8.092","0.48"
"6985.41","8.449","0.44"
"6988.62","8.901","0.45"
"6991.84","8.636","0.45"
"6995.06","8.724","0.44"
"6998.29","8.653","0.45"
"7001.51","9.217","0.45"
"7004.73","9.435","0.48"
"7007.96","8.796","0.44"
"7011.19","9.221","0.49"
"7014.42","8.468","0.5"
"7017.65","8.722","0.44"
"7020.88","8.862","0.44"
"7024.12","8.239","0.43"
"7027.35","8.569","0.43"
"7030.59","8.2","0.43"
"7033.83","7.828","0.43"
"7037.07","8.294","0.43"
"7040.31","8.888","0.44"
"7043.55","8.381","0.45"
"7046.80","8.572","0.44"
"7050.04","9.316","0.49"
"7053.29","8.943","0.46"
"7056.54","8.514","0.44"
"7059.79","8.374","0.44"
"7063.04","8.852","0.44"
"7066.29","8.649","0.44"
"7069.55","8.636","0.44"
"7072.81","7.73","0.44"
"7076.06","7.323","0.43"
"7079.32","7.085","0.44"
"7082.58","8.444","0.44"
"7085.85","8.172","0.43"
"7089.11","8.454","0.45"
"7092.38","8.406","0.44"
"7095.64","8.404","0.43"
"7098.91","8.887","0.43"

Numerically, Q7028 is 0.9 angstrom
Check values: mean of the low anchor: 8.93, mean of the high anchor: 8.7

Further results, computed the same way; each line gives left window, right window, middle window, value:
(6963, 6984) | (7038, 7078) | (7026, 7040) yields 0.5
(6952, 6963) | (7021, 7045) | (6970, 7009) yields -0.9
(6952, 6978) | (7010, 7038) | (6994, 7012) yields -0.9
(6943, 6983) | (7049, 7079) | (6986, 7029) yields -0.9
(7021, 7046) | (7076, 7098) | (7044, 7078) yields -0.9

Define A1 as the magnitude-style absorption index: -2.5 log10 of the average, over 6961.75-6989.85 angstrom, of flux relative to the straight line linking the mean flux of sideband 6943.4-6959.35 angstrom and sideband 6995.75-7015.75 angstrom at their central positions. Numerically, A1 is 0.02 mag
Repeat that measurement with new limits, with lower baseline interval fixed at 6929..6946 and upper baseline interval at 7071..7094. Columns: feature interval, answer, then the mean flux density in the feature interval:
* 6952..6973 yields -0.05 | 8.8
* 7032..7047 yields -0.04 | 8.37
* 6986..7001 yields -0.06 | 8.75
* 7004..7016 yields -0.09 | 8.94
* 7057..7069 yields -0.08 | 8.62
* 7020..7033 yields -0.03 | 8.4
